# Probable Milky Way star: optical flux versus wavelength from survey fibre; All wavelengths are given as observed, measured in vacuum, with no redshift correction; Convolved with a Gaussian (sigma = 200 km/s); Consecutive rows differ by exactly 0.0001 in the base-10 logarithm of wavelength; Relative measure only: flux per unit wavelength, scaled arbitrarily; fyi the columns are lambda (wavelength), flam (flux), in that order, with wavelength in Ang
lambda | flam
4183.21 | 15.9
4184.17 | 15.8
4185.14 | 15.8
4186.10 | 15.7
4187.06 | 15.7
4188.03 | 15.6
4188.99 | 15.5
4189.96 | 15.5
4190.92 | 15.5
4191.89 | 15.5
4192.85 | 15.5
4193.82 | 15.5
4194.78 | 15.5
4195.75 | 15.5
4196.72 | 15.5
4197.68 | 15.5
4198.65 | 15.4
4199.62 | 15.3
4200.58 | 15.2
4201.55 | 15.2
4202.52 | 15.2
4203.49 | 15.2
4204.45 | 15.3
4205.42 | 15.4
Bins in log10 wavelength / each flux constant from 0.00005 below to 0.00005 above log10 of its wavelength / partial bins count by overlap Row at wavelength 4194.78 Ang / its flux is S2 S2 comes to 15.5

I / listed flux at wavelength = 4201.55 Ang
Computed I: 15.2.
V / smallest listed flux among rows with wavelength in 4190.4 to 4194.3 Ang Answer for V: 15.5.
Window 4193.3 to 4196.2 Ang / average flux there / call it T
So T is 15.5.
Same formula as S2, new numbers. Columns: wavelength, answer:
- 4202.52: 15.2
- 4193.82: 15.5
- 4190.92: 15.5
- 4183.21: 15.9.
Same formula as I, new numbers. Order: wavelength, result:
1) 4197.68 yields 15.5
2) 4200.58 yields 15.2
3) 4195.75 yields 15.5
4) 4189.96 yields 15.5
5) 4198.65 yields 15.4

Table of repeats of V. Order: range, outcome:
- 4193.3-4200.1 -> 15.3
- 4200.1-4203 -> 15.2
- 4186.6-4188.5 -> 15.6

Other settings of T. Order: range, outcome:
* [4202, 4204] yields 15.2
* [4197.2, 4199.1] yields 15.4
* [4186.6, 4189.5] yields 15.6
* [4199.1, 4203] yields 15.2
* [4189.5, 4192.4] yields 15.5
